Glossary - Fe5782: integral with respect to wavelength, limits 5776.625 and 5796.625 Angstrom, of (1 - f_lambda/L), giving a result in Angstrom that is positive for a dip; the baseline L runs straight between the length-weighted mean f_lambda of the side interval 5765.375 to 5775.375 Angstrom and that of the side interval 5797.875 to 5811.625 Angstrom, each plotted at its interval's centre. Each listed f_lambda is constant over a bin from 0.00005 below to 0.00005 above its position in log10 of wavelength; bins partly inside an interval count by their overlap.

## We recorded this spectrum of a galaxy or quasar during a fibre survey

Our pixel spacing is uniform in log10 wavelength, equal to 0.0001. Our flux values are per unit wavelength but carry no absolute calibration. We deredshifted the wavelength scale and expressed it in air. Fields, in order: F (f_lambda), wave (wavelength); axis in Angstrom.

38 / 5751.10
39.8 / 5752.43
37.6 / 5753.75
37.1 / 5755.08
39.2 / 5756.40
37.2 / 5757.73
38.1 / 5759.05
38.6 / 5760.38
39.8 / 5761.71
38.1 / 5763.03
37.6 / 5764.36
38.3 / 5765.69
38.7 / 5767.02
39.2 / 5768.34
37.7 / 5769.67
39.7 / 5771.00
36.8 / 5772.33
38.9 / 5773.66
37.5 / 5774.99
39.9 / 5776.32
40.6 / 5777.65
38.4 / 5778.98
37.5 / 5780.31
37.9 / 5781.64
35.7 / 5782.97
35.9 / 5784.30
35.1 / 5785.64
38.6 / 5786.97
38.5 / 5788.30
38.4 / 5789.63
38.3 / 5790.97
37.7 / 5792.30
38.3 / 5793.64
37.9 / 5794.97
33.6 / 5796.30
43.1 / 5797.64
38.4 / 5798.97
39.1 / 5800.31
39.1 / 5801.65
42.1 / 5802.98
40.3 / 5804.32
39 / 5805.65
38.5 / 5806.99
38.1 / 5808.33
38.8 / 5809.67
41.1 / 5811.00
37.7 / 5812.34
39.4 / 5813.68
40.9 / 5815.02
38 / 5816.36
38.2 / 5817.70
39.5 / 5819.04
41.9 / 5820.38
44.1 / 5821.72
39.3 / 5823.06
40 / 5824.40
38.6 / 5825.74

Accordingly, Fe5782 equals 0.7 Angstrom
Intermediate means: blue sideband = 38.4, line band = 37.6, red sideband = 39.6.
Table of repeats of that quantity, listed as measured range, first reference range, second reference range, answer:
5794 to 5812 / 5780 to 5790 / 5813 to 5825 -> -0.2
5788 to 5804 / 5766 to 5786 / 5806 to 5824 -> 0.0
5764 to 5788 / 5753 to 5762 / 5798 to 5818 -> 0.4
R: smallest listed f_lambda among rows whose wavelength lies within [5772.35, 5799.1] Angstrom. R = 33.6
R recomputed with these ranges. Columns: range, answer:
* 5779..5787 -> 35.1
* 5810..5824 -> 37.7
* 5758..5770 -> 37.6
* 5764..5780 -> 36.8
